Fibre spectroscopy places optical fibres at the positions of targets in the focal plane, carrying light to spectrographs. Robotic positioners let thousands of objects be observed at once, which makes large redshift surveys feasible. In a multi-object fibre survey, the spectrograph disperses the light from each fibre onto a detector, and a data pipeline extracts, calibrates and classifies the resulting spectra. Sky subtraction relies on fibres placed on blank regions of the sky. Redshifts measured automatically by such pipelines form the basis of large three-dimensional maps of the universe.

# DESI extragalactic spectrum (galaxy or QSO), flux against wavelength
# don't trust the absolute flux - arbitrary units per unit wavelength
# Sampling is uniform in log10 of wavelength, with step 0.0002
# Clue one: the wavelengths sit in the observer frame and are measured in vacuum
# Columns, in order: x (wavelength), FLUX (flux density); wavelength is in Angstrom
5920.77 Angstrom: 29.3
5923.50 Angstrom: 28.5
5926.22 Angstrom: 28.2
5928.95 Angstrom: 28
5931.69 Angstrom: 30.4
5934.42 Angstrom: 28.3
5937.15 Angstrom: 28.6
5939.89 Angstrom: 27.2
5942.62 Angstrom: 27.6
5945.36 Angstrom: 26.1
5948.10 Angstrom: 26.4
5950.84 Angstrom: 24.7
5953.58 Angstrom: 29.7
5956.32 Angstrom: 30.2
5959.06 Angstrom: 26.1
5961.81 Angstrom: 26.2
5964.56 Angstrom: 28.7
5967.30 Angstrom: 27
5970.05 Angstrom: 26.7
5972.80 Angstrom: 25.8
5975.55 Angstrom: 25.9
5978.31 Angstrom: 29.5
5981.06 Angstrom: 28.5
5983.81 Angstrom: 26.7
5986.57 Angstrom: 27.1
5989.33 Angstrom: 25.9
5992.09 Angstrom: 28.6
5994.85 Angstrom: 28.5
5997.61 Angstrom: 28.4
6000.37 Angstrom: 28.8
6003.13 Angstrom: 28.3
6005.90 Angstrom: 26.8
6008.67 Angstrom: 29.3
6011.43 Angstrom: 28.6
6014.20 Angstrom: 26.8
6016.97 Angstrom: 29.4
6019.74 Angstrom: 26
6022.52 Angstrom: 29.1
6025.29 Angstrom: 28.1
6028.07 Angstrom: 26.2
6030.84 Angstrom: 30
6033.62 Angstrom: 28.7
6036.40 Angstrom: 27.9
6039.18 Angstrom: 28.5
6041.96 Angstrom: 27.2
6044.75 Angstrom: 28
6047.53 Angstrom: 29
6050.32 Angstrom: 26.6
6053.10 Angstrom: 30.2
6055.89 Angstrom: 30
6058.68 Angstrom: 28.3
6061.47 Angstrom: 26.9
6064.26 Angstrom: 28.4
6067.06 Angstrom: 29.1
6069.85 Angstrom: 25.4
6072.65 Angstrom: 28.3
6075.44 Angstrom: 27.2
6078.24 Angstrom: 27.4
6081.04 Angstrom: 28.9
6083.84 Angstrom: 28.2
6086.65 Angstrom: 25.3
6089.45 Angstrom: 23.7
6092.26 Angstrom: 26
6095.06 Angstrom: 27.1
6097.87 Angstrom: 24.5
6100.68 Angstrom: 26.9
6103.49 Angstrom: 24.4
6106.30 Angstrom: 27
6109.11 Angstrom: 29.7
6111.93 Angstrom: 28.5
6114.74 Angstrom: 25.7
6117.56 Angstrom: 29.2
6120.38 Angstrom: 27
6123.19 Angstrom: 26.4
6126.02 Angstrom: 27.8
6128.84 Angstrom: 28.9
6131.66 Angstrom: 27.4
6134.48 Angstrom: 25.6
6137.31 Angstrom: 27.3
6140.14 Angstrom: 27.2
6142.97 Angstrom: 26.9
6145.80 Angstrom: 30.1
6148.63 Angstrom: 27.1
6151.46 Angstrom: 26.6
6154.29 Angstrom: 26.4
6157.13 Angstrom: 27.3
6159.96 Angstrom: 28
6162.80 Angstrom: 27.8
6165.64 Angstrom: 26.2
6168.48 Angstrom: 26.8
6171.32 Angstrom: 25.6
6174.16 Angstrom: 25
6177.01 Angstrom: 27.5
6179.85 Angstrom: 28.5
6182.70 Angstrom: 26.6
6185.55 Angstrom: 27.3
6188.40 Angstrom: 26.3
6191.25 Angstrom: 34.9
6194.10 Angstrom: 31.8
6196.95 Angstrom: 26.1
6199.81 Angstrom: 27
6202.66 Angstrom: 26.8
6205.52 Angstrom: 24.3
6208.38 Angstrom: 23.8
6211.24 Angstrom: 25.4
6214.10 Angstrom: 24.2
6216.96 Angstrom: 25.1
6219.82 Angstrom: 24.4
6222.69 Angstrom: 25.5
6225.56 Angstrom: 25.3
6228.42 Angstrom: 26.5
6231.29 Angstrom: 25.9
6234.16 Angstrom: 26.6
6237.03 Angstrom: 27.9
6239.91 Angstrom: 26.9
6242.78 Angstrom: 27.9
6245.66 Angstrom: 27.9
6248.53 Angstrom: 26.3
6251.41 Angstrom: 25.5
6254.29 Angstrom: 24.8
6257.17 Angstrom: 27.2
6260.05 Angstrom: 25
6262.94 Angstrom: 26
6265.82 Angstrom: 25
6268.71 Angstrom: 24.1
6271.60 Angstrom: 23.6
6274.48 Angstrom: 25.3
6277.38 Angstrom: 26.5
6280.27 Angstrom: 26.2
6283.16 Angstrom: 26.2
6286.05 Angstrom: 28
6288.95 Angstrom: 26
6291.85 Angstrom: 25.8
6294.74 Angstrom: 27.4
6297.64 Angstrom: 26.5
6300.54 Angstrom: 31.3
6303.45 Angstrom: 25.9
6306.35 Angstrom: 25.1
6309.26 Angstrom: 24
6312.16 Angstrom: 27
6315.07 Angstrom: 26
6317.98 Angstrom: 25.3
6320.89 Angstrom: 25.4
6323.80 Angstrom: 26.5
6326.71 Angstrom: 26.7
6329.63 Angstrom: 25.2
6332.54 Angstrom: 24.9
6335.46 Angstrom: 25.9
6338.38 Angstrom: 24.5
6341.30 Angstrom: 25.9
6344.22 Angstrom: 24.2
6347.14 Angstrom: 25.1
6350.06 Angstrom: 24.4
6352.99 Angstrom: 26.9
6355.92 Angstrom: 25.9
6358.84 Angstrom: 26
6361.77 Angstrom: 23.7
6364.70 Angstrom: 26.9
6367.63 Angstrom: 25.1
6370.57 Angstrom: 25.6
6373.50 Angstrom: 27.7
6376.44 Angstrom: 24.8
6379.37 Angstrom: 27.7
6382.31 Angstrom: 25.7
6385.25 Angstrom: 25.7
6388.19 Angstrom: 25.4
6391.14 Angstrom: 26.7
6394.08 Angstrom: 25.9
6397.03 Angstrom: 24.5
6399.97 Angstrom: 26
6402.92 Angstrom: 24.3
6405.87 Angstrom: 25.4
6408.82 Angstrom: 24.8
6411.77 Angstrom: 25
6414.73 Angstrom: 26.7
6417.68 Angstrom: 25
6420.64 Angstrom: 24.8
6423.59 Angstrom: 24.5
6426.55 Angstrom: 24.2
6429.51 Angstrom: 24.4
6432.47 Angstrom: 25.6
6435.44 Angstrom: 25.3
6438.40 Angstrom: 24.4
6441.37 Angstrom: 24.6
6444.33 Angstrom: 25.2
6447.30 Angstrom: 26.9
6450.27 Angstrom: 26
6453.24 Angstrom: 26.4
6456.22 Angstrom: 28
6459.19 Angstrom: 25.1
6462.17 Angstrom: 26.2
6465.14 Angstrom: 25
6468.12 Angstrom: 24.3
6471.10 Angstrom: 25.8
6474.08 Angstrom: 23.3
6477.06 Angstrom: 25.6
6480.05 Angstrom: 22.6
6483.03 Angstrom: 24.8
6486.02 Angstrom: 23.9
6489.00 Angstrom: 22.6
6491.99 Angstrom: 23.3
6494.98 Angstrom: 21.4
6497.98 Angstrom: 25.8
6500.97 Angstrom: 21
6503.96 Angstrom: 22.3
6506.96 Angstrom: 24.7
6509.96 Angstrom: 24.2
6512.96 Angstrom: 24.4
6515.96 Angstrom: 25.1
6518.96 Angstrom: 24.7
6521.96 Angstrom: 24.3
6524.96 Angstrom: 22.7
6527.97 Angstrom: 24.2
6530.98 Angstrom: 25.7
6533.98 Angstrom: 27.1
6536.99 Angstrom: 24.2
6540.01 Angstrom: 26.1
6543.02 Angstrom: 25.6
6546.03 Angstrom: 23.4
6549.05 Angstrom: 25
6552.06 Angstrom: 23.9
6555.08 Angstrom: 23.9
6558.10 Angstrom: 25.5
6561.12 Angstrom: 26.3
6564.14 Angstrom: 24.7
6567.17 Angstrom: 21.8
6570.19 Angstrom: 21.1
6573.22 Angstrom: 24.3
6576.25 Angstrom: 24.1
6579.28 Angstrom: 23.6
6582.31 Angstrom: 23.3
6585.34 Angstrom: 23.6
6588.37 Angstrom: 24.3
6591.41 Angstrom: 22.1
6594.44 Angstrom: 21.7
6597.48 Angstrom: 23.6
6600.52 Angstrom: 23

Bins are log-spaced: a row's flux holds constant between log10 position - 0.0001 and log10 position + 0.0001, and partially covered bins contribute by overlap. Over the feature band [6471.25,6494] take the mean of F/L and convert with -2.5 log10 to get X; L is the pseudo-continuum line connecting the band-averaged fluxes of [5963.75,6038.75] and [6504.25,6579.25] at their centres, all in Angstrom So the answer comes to 0.04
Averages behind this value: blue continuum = 27.8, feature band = 23.8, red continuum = 24.4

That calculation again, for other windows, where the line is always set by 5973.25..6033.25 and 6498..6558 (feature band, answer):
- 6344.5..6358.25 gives 0.004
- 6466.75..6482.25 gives 0.019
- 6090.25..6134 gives 0.006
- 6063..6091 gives 0.010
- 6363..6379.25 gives -0.028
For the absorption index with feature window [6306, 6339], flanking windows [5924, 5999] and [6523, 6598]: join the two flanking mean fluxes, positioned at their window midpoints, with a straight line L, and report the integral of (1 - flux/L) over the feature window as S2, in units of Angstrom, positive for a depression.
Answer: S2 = -0.1 Angstrom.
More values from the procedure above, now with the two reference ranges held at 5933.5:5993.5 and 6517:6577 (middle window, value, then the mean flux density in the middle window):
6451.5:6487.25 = -0.4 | 25.1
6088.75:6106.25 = 0.7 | 25.6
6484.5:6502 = 1.2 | 23.1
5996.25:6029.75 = -1.1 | 28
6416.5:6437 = 0.2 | 24.8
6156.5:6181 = -0.6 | 26.9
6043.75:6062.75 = -1.1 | 28.5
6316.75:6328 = -0.2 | 26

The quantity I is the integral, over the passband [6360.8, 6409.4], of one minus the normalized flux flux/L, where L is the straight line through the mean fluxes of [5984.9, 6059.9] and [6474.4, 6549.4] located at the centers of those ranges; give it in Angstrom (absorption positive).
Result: -0.9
